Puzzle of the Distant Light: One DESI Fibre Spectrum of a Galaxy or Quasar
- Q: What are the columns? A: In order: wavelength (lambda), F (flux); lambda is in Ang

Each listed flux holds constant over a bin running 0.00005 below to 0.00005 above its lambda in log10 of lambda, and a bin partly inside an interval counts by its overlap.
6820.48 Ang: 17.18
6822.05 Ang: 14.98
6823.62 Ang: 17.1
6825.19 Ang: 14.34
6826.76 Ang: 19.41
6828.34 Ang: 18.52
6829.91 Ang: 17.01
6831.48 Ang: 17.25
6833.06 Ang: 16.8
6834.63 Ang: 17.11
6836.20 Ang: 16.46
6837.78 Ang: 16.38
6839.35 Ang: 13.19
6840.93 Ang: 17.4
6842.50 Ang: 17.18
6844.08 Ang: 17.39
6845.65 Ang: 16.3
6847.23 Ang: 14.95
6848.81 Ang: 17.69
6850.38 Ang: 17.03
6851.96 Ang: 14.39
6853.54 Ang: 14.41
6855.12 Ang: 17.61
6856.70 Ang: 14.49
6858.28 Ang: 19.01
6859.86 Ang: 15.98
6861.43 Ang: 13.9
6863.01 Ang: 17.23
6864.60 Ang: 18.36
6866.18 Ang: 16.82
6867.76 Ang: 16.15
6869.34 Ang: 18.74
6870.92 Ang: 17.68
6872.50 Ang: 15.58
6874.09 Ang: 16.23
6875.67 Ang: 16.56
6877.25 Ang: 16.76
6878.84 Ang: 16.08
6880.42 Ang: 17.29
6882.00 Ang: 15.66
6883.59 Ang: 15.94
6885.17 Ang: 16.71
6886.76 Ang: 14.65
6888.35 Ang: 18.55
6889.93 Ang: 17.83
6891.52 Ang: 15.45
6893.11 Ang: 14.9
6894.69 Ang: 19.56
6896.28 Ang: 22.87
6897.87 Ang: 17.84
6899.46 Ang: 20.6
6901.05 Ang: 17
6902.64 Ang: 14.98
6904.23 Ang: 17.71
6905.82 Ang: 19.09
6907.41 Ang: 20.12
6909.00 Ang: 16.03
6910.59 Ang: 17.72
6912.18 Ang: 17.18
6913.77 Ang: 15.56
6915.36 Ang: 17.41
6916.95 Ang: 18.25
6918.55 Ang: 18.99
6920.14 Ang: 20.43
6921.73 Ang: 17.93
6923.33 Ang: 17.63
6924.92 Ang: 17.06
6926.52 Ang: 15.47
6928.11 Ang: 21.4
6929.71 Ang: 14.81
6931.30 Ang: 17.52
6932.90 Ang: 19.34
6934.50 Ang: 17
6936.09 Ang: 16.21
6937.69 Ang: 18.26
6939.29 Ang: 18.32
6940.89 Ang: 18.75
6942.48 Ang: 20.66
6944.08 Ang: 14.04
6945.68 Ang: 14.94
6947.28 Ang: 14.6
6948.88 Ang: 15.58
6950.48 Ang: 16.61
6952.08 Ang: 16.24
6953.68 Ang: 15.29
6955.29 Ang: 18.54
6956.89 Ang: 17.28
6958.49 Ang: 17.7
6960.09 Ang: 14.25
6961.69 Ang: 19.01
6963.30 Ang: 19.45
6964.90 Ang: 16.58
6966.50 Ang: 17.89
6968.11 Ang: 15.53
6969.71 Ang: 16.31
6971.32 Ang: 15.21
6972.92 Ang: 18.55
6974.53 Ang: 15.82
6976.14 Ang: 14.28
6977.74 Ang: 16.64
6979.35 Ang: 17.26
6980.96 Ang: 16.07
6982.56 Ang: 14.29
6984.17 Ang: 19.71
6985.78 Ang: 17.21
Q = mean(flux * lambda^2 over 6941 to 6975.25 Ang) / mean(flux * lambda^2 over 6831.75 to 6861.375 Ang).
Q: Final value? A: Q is 1.06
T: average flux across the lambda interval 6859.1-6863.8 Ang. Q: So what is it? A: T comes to 15.7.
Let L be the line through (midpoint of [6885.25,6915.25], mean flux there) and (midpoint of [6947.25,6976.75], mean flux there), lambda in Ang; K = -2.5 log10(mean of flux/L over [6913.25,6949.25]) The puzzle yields -0.019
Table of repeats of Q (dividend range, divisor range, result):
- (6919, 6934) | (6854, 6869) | 1.10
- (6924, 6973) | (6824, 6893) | 1.06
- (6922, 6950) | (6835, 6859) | 1.08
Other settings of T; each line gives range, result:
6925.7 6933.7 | 17.7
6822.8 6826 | 15.8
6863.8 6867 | 17.5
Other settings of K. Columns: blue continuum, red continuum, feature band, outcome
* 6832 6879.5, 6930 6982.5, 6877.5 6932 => -0.057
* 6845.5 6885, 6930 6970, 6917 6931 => -0.070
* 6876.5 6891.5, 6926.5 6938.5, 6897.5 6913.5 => -0.045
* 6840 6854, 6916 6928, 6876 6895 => 0.046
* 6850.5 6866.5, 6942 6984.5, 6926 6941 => -0.079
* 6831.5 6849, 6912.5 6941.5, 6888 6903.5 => -0.040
